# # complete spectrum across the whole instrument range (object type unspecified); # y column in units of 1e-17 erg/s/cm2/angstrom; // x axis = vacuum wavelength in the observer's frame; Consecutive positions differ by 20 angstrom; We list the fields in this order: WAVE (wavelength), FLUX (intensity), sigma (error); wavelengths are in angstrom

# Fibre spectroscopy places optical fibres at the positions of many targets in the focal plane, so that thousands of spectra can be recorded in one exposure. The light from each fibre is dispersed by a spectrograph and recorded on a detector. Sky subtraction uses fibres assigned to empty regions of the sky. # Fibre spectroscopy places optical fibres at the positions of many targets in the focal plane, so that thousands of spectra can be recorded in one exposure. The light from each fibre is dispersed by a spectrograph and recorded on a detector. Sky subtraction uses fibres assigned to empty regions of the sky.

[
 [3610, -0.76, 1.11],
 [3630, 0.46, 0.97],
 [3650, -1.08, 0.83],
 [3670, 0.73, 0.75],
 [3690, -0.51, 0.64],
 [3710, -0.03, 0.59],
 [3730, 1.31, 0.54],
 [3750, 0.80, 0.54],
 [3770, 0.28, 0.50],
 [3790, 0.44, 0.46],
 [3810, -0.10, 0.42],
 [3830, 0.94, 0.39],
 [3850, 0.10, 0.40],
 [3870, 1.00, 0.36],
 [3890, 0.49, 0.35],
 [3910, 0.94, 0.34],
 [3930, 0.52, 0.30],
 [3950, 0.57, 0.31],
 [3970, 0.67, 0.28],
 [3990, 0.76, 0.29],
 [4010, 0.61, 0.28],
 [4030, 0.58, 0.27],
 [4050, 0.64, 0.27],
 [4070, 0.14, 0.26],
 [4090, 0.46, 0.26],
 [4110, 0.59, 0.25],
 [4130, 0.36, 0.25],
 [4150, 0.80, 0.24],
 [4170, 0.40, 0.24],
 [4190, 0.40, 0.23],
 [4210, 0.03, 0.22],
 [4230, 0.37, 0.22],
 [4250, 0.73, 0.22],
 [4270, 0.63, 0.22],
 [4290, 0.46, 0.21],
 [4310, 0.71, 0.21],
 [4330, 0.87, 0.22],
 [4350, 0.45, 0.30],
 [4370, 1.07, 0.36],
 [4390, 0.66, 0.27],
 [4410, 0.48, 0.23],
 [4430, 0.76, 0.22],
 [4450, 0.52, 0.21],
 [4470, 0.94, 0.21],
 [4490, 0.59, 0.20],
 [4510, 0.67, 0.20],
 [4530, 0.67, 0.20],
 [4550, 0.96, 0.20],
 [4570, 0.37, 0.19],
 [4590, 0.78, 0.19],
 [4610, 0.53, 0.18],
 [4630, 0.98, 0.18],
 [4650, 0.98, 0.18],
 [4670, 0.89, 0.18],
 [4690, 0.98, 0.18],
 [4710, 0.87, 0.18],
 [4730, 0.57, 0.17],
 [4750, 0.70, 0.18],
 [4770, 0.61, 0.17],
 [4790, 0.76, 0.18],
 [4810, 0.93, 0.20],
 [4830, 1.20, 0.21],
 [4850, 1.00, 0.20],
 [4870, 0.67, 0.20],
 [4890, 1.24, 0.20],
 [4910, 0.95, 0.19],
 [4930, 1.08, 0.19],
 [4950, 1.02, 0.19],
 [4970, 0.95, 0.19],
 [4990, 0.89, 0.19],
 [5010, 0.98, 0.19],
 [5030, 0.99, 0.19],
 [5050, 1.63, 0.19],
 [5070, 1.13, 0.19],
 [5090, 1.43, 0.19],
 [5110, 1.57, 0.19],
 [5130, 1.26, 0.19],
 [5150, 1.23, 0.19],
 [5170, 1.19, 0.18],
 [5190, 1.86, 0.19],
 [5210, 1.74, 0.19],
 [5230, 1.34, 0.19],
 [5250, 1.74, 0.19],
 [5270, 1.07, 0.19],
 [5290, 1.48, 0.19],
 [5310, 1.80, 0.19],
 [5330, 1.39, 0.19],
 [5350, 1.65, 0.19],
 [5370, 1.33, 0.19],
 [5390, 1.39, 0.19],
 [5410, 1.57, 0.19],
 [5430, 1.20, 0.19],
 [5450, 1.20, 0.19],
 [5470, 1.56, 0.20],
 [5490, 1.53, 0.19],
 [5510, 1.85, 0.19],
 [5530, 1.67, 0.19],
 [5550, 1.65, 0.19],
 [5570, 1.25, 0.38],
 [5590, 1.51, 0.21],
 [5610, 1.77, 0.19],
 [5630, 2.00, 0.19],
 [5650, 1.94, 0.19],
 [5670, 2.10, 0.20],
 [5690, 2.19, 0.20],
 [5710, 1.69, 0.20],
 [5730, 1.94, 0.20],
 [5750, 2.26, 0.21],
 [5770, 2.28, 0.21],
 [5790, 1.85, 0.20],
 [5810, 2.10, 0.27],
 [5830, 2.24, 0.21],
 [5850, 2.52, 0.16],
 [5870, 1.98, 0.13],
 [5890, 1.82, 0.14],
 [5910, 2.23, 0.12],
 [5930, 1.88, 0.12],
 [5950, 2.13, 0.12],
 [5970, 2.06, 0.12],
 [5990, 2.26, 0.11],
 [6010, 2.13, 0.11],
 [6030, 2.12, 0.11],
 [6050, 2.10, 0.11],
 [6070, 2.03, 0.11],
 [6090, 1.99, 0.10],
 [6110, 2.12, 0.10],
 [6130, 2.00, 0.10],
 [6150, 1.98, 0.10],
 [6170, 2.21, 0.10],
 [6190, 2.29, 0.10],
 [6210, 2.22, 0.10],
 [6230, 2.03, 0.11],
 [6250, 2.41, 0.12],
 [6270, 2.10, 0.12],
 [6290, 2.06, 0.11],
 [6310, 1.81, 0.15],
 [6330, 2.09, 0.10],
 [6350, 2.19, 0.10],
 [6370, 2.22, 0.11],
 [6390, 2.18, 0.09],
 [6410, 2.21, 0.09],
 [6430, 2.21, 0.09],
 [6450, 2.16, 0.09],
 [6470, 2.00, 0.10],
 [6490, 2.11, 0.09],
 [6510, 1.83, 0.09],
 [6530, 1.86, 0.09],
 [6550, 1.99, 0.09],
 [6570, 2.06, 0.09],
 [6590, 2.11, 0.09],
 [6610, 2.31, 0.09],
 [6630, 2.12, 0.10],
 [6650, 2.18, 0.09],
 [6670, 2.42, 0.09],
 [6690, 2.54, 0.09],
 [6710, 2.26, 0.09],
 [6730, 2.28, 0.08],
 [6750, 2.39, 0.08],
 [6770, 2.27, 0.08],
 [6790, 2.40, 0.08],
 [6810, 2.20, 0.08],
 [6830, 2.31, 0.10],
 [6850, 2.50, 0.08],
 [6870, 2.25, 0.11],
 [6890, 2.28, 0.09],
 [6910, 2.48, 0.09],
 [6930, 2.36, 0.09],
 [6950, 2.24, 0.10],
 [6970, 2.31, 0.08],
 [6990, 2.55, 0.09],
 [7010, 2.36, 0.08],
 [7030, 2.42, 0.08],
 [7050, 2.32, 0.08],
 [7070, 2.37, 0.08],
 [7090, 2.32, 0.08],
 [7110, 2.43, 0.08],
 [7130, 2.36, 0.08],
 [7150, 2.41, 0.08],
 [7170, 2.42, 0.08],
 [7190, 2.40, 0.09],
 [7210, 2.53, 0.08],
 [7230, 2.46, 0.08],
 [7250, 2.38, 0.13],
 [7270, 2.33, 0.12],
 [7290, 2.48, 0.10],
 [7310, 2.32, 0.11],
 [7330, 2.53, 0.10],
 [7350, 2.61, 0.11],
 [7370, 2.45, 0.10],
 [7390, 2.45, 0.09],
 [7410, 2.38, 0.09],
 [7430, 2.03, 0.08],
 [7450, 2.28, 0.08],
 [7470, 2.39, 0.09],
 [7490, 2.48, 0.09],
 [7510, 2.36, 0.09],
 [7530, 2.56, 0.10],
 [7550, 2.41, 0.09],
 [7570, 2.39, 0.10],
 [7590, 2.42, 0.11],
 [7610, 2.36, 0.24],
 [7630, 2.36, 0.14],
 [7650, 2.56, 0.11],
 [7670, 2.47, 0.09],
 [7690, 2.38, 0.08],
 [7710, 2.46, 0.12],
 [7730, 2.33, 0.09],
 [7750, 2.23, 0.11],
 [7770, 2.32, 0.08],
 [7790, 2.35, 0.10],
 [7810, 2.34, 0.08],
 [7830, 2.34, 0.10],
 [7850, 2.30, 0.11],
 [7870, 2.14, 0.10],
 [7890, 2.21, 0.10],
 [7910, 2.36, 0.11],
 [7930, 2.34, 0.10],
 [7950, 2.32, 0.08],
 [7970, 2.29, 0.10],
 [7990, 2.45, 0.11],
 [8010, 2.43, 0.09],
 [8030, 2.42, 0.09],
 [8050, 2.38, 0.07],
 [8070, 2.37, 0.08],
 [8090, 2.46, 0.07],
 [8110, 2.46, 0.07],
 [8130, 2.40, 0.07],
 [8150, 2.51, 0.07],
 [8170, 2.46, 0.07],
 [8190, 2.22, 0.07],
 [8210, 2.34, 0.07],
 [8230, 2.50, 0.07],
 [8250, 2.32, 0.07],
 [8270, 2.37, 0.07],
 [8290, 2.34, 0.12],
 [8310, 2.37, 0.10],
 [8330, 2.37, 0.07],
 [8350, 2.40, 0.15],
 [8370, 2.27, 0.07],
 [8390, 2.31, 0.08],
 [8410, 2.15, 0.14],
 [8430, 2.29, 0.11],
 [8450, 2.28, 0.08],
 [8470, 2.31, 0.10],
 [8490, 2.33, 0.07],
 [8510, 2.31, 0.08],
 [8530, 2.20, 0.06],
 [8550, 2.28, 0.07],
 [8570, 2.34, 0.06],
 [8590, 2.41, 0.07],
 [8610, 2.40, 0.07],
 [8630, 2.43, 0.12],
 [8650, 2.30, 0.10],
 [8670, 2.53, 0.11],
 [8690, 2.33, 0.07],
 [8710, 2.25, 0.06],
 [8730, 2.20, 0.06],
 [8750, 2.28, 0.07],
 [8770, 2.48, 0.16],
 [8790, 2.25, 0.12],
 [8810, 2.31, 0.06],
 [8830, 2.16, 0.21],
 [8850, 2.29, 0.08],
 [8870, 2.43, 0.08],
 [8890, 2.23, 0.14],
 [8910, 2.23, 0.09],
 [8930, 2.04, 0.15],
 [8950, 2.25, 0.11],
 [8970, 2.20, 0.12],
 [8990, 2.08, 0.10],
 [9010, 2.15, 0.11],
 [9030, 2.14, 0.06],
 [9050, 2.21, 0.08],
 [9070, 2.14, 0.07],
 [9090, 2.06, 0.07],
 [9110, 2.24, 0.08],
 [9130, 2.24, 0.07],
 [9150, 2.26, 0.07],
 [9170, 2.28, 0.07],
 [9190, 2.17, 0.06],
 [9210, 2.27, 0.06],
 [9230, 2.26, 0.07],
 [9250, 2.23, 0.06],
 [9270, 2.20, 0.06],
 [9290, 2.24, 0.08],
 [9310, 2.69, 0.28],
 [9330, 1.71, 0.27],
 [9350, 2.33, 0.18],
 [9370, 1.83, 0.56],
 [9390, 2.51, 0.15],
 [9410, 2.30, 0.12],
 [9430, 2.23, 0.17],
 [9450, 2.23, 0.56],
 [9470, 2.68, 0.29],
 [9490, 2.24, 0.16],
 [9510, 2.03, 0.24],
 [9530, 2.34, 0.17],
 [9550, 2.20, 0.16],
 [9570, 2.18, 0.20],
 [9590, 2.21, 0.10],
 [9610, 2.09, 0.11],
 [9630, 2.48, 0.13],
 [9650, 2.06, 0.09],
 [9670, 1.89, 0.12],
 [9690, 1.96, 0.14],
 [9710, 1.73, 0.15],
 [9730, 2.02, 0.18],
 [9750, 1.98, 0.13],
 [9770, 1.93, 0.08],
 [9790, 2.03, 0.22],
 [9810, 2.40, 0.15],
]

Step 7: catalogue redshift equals 0.26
